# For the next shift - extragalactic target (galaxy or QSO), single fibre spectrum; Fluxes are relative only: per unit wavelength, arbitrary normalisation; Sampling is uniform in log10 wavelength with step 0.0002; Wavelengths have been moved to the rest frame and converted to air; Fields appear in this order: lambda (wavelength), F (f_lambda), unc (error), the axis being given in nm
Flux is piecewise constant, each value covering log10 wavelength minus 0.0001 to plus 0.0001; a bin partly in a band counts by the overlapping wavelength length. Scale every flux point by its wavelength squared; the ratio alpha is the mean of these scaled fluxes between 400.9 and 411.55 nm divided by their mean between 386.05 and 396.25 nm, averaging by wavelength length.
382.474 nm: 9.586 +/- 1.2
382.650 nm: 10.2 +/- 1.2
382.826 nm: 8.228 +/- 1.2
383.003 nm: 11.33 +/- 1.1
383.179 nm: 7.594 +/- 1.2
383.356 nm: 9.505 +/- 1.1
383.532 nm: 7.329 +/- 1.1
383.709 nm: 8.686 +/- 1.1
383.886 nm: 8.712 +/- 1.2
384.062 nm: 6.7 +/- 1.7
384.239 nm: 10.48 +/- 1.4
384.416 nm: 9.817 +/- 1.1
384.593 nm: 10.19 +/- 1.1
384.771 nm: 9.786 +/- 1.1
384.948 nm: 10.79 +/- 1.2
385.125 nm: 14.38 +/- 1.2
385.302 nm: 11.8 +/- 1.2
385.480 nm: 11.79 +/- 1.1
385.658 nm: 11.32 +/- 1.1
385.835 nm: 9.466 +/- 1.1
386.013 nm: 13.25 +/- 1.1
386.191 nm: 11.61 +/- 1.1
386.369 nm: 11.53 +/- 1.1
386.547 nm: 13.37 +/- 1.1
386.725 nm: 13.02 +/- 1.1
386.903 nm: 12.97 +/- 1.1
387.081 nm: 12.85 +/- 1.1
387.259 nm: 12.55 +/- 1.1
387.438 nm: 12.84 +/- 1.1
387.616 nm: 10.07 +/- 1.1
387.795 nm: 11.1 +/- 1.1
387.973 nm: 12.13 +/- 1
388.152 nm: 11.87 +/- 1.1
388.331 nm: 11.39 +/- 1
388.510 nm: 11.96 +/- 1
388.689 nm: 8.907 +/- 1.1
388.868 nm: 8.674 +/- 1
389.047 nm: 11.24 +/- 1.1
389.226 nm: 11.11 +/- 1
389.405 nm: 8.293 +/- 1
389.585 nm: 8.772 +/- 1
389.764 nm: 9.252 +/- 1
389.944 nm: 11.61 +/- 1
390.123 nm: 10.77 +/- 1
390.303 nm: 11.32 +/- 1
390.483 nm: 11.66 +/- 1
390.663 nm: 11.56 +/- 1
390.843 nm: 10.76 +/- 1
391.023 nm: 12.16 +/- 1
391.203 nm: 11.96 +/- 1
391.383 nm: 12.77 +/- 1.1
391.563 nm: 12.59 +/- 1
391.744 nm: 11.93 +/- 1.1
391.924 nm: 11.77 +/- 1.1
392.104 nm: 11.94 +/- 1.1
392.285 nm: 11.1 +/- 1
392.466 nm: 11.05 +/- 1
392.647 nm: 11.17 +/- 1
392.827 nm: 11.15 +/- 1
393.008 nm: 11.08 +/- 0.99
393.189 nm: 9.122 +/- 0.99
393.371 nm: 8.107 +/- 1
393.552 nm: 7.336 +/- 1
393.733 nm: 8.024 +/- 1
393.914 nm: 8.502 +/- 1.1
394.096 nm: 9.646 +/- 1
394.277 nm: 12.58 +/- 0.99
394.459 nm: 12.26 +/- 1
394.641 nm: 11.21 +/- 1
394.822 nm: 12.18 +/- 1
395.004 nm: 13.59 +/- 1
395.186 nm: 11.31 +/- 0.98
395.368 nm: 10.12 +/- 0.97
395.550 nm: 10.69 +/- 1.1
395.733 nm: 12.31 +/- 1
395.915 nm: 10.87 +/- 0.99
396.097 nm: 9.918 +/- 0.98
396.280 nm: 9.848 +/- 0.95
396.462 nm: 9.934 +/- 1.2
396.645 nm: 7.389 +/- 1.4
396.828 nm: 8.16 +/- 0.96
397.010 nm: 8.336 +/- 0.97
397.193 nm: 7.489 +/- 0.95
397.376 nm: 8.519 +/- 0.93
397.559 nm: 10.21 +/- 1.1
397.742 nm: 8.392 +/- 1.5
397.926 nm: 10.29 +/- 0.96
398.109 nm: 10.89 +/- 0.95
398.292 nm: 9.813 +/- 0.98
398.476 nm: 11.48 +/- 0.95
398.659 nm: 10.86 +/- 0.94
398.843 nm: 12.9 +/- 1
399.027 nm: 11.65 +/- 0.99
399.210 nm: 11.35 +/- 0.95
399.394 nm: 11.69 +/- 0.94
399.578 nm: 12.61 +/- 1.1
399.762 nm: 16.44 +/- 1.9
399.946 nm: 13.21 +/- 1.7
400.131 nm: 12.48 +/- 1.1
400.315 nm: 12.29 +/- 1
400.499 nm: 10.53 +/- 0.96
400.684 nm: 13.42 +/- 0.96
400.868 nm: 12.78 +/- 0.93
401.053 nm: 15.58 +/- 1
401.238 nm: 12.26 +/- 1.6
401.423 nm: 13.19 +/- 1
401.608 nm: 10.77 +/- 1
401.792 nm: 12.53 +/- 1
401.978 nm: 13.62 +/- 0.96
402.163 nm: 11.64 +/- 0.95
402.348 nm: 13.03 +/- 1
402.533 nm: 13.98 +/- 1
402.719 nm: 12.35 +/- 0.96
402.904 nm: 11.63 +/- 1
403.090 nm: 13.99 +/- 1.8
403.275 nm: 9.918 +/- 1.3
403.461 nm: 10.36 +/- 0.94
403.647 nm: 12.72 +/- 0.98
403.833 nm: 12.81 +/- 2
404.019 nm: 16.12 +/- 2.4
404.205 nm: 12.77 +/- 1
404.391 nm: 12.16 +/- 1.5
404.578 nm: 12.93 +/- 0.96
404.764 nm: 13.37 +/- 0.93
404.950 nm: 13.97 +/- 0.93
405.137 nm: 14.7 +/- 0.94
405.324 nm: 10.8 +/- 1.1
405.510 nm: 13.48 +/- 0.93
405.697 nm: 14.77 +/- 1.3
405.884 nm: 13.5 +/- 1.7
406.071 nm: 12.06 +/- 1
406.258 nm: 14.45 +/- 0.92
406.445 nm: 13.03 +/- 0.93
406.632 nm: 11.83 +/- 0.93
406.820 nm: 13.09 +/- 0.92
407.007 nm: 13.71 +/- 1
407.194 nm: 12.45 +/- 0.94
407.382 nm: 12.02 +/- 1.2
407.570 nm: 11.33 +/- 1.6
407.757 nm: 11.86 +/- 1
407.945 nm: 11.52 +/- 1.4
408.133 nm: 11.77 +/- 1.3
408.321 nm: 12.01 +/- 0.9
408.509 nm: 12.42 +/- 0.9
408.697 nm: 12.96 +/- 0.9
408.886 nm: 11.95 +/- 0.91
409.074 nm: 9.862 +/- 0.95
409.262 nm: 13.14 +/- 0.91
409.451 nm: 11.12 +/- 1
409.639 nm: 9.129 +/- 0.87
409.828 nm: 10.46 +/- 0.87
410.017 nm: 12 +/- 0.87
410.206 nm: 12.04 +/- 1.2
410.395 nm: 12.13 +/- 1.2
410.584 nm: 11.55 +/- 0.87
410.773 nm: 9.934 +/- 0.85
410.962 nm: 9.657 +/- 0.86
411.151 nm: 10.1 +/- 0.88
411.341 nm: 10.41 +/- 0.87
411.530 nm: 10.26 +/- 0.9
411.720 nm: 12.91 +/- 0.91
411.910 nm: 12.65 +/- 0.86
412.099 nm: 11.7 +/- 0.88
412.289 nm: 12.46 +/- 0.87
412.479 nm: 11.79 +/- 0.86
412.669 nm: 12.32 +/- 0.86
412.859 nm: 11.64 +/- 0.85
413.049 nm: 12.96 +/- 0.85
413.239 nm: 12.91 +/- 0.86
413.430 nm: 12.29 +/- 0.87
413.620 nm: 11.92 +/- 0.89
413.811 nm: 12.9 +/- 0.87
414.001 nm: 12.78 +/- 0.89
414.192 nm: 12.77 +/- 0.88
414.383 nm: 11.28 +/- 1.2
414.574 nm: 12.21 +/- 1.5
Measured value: 1.2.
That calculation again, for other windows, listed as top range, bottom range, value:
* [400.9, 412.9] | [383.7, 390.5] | 1.23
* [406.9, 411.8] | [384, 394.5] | 1.15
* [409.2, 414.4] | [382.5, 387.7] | 1.24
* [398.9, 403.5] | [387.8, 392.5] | 1.20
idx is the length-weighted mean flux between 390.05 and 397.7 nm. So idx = 10.6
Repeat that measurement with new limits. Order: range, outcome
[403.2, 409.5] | 12.6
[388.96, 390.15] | 10.1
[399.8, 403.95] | 12.6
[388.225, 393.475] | 10.9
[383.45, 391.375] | 11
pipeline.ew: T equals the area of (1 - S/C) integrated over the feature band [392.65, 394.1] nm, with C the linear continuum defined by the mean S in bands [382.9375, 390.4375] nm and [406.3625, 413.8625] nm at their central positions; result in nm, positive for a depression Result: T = 0.24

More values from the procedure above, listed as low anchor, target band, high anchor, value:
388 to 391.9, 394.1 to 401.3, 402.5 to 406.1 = 0.50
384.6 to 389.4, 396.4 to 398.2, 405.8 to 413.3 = 0.42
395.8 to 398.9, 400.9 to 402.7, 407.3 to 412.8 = -0.45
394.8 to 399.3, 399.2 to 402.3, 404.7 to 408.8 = -0.42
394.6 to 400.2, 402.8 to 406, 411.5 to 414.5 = -0.41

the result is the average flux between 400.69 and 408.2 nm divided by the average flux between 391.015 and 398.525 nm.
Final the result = 1.23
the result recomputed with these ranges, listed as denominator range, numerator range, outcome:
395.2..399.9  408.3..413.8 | 1.10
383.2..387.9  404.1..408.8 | 1.16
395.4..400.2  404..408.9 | 1.20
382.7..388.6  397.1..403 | 1.09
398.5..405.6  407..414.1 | 0.92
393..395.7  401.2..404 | 1.19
